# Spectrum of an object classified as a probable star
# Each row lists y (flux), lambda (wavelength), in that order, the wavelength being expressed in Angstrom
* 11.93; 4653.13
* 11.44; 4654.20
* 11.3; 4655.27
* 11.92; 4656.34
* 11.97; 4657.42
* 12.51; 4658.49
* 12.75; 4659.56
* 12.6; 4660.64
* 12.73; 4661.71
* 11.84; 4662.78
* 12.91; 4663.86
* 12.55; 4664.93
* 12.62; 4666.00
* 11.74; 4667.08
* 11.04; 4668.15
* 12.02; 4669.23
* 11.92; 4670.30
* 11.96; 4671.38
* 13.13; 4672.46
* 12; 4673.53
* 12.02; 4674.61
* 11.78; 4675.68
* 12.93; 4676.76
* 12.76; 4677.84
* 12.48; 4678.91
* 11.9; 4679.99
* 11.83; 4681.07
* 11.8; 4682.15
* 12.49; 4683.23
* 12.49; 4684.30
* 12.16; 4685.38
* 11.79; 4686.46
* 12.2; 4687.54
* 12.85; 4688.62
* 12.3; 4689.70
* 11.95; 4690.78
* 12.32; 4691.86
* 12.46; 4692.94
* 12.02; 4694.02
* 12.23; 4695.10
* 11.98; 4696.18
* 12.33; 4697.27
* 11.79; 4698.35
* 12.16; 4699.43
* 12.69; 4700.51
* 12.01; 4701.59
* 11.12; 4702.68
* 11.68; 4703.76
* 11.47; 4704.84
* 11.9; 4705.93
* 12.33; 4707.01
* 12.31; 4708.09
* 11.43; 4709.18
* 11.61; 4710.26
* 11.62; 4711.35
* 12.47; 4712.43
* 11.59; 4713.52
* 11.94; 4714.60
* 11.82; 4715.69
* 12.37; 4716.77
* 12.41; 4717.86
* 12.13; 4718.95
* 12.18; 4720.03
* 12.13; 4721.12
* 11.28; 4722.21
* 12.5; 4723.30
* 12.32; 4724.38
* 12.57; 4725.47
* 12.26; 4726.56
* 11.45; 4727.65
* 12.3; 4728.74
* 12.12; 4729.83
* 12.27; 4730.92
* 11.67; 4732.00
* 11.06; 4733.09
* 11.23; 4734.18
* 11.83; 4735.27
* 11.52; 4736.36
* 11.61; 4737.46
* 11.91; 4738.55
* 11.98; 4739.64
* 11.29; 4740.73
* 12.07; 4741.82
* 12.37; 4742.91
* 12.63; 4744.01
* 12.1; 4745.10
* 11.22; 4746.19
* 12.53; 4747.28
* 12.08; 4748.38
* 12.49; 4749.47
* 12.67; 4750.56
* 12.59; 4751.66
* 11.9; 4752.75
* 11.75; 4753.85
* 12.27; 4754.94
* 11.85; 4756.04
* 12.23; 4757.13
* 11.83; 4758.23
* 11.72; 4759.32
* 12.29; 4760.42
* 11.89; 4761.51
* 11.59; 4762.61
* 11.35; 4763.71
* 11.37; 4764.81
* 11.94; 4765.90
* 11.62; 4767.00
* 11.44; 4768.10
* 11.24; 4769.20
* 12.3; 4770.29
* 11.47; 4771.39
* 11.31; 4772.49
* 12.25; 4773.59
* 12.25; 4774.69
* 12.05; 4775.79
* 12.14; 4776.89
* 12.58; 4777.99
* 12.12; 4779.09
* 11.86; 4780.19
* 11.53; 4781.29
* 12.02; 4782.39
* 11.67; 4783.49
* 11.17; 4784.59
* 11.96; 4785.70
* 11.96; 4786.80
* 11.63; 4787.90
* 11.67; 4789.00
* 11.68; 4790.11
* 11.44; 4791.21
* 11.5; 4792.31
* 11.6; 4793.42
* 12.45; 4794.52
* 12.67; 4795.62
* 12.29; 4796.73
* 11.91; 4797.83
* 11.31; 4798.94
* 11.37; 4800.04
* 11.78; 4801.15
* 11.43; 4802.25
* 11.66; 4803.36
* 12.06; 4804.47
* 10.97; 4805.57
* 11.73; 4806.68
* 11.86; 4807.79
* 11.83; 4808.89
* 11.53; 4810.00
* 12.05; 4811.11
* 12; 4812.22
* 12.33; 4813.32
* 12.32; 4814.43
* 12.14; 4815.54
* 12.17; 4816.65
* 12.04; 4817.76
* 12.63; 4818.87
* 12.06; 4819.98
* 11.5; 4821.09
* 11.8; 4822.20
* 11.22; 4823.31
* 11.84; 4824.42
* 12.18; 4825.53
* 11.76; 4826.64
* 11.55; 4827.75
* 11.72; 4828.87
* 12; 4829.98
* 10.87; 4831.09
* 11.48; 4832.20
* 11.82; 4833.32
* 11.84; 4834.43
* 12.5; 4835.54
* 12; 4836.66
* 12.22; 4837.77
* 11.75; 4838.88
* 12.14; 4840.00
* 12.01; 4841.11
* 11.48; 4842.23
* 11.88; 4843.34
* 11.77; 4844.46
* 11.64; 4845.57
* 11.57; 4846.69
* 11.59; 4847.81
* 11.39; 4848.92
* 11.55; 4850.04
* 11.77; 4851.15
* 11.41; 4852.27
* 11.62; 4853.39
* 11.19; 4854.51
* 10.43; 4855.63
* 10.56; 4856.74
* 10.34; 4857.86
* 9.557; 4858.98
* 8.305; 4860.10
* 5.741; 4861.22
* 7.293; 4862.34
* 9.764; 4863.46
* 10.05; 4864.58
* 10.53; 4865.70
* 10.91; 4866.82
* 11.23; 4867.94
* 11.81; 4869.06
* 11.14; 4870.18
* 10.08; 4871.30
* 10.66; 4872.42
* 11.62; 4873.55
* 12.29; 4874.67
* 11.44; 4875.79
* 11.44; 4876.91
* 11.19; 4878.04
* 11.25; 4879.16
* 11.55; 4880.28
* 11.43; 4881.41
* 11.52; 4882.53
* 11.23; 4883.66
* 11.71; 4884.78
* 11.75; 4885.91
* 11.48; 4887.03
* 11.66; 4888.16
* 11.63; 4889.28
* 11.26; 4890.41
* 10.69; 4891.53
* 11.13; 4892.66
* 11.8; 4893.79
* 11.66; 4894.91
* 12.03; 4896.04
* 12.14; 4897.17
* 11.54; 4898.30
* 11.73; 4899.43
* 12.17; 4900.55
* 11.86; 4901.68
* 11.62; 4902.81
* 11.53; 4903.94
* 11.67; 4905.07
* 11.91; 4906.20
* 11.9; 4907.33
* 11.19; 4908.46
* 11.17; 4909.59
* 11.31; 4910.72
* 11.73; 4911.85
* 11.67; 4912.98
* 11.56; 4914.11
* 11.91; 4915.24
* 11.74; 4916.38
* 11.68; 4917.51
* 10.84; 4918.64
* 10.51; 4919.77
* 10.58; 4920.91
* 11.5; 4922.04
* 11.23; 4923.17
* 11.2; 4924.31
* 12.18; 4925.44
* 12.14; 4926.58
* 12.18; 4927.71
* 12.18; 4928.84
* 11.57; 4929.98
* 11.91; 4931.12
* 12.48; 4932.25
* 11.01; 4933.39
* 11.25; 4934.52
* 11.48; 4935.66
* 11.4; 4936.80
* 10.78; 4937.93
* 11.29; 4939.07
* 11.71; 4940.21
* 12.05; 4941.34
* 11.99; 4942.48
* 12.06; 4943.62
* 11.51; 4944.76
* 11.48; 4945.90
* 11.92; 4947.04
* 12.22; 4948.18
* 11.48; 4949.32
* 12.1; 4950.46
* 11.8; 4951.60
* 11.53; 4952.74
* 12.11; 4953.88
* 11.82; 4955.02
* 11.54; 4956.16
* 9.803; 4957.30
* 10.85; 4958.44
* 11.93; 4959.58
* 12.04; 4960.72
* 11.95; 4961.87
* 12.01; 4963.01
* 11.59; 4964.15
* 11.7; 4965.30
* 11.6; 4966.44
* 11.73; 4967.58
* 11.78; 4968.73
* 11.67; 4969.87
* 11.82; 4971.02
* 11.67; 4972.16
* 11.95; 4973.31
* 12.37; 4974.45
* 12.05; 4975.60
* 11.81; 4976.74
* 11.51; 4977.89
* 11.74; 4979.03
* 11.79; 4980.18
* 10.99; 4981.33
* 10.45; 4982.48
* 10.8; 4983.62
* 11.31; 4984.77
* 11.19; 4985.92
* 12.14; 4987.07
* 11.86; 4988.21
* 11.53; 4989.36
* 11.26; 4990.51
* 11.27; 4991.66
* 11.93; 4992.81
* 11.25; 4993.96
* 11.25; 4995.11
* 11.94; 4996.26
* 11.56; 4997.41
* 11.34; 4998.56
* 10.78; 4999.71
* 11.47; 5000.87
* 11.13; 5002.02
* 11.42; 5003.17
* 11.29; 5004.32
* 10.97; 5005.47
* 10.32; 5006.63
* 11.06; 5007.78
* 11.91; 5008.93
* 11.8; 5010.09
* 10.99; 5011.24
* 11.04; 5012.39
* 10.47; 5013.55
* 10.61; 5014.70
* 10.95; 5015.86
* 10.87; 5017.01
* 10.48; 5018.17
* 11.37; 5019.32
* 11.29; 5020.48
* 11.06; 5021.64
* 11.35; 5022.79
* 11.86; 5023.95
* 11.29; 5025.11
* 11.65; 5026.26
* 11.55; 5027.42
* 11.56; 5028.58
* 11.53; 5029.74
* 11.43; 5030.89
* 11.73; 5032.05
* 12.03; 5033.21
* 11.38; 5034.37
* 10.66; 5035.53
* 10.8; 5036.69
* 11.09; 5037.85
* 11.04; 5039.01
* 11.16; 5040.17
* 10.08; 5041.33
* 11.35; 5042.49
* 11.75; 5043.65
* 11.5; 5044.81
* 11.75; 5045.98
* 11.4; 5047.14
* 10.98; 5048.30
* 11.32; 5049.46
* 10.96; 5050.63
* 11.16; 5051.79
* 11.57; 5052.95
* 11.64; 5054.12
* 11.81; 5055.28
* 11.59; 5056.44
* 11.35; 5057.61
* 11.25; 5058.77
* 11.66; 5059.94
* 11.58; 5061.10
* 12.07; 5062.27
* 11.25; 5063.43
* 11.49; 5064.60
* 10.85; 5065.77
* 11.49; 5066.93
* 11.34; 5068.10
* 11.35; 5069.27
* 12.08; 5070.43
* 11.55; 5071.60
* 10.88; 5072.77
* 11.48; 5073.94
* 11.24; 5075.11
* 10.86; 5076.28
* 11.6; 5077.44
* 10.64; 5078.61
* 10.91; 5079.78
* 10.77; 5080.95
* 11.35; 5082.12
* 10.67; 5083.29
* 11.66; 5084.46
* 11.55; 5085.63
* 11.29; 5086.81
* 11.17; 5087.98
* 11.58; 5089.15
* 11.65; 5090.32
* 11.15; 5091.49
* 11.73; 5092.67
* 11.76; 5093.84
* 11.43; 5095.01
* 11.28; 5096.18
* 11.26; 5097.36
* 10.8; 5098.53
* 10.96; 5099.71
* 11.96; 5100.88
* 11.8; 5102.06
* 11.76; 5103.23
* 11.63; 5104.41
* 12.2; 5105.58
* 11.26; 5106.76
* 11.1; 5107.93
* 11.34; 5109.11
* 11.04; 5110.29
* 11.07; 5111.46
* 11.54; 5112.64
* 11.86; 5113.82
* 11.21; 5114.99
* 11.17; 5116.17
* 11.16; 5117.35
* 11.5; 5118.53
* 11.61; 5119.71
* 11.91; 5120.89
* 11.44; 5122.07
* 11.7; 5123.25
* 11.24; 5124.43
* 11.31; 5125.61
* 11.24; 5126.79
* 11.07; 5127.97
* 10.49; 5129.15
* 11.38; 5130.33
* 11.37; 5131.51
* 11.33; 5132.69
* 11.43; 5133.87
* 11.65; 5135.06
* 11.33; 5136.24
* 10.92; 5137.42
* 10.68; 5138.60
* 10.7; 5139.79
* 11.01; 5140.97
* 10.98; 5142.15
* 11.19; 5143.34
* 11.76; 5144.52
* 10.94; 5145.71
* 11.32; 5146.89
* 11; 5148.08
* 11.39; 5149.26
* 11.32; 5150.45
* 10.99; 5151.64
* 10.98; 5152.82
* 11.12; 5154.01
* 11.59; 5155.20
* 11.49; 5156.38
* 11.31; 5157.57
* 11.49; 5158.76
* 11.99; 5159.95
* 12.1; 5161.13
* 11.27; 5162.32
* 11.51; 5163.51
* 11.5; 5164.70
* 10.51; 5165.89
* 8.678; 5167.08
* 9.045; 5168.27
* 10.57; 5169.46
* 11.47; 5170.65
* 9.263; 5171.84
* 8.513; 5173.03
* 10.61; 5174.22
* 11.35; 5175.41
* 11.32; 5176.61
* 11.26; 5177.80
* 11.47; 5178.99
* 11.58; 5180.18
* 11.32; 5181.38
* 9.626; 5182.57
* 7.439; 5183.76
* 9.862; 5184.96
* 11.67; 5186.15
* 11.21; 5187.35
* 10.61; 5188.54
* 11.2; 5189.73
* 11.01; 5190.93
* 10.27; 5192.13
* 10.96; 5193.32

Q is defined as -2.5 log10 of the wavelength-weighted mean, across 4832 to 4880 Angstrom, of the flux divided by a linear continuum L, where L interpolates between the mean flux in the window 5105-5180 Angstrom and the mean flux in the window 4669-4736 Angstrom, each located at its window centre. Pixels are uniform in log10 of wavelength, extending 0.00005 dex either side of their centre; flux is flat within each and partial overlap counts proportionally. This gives 0.068 mag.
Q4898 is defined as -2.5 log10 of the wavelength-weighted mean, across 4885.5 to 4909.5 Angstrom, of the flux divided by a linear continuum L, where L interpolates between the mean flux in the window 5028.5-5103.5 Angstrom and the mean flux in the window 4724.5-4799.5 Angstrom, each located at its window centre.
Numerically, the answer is 0.00 mag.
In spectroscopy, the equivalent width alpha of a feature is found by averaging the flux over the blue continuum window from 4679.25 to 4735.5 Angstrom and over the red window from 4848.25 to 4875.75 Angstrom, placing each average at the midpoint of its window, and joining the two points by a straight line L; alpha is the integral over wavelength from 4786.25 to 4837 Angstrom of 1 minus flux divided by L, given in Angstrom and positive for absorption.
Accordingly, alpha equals -3.9 Angstrom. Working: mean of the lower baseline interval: 12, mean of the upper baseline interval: 10.5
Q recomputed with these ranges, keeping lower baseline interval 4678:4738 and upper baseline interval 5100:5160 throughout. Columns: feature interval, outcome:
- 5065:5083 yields 0.02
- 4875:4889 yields 0.02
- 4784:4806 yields 0.01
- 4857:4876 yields 0.16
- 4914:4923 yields 0.04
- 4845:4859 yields 0.06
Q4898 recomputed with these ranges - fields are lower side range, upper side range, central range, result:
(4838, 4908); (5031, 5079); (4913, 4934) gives -0.034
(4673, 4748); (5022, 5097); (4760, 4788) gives 0.009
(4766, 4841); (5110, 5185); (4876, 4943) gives 0.003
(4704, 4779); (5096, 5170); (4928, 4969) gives -0.008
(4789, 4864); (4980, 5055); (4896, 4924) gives -0.015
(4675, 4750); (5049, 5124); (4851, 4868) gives 0.183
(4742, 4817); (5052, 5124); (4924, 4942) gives -0.003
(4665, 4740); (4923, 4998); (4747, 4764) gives -0.010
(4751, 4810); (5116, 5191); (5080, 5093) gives -0.014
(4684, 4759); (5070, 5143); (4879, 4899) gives 0.017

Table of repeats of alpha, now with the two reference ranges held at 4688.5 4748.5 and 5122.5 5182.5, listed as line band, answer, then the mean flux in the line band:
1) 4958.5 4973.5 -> -0.4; 11.8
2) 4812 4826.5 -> -0.3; 12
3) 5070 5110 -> -0.6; 11.4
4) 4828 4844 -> -0.1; 11.8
